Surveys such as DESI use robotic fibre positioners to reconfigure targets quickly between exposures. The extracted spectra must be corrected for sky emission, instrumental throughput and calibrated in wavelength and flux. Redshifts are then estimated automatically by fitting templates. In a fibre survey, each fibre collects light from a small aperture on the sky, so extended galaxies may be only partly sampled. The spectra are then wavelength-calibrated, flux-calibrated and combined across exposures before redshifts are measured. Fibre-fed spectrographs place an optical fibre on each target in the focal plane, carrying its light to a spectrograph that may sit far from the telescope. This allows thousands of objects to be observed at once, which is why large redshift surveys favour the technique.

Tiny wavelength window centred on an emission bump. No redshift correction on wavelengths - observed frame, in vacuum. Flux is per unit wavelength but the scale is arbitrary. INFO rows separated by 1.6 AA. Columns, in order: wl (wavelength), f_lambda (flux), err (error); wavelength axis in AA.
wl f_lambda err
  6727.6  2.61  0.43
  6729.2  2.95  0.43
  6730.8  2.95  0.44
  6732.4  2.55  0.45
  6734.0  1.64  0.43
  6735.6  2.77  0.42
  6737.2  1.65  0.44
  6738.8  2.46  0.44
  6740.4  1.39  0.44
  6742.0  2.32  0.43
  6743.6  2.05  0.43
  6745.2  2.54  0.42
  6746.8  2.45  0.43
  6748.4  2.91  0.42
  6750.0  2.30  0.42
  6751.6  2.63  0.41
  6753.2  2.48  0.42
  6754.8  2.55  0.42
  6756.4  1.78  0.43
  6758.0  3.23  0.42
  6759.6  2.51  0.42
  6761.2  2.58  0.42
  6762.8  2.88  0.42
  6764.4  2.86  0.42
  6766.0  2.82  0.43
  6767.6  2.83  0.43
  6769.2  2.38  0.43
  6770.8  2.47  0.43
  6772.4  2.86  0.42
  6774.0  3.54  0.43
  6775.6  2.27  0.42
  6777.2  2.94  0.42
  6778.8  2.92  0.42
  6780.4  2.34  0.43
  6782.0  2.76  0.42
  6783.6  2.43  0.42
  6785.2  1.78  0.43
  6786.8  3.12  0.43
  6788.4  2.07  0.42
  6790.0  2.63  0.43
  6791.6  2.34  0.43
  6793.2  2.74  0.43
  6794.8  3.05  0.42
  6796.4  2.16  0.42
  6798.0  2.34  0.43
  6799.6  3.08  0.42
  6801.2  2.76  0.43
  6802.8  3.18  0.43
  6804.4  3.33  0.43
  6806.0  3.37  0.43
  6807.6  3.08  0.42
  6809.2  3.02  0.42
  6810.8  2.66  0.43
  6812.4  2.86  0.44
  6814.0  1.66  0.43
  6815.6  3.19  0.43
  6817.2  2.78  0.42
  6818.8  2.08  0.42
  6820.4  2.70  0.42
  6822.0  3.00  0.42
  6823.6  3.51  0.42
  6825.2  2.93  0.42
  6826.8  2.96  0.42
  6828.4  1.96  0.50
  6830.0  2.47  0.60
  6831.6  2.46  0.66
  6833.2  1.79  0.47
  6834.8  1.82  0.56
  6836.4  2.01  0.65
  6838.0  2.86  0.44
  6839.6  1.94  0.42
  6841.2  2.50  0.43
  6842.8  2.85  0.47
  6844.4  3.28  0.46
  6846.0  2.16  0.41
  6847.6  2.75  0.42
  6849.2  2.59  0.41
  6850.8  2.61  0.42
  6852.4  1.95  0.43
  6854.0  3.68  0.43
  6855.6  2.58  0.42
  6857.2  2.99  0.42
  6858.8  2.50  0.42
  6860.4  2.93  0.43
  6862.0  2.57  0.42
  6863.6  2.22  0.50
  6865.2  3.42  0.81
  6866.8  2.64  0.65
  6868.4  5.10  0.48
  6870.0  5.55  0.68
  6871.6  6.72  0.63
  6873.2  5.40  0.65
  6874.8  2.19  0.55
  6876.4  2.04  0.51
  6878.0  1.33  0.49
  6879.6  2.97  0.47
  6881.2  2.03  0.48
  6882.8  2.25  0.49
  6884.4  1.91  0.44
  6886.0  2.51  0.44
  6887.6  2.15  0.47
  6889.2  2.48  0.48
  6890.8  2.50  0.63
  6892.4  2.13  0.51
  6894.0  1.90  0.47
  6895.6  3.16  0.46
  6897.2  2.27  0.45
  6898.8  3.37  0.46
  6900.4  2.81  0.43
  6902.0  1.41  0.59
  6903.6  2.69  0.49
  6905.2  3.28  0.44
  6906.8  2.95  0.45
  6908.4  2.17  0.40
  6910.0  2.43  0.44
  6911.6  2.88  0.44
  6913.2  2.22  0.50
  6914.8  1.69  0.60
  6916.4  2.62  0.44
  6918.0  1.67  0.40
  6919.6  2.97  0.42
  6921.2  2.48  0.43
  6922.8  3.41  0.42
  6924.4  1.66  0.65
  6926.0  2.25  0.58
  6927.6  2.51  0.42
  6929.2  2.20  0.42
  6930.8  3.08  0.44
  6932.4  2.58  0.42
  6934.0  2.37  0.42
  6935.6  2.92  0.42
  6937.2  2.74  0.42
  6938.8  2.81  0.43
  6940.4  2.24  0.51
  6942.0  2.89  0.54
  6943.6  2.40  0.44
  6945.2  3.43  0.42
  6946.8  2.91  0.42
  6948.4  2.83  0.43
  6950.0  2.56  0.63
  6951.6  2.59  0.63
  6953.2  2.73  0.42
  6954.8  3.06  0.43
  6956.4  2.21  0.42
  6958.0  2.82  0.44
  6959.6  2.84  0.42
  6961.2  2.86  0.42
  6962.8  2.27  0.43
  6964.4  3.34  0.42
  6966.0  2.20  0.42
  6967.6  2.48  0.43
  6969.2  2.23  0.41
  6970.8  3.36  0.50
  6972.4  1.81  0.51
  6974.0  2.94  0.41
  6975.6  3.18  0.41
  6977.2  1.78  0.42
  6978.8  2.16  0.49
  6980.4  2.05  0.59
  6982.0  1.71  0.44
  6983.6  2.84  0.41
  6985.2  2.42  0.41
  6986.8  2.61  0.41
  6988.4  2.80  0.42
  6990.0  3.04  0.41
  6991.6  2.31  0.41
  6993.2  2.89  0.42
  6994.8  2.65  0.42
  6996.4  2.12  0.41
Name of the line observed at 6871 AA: [O III] 5007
